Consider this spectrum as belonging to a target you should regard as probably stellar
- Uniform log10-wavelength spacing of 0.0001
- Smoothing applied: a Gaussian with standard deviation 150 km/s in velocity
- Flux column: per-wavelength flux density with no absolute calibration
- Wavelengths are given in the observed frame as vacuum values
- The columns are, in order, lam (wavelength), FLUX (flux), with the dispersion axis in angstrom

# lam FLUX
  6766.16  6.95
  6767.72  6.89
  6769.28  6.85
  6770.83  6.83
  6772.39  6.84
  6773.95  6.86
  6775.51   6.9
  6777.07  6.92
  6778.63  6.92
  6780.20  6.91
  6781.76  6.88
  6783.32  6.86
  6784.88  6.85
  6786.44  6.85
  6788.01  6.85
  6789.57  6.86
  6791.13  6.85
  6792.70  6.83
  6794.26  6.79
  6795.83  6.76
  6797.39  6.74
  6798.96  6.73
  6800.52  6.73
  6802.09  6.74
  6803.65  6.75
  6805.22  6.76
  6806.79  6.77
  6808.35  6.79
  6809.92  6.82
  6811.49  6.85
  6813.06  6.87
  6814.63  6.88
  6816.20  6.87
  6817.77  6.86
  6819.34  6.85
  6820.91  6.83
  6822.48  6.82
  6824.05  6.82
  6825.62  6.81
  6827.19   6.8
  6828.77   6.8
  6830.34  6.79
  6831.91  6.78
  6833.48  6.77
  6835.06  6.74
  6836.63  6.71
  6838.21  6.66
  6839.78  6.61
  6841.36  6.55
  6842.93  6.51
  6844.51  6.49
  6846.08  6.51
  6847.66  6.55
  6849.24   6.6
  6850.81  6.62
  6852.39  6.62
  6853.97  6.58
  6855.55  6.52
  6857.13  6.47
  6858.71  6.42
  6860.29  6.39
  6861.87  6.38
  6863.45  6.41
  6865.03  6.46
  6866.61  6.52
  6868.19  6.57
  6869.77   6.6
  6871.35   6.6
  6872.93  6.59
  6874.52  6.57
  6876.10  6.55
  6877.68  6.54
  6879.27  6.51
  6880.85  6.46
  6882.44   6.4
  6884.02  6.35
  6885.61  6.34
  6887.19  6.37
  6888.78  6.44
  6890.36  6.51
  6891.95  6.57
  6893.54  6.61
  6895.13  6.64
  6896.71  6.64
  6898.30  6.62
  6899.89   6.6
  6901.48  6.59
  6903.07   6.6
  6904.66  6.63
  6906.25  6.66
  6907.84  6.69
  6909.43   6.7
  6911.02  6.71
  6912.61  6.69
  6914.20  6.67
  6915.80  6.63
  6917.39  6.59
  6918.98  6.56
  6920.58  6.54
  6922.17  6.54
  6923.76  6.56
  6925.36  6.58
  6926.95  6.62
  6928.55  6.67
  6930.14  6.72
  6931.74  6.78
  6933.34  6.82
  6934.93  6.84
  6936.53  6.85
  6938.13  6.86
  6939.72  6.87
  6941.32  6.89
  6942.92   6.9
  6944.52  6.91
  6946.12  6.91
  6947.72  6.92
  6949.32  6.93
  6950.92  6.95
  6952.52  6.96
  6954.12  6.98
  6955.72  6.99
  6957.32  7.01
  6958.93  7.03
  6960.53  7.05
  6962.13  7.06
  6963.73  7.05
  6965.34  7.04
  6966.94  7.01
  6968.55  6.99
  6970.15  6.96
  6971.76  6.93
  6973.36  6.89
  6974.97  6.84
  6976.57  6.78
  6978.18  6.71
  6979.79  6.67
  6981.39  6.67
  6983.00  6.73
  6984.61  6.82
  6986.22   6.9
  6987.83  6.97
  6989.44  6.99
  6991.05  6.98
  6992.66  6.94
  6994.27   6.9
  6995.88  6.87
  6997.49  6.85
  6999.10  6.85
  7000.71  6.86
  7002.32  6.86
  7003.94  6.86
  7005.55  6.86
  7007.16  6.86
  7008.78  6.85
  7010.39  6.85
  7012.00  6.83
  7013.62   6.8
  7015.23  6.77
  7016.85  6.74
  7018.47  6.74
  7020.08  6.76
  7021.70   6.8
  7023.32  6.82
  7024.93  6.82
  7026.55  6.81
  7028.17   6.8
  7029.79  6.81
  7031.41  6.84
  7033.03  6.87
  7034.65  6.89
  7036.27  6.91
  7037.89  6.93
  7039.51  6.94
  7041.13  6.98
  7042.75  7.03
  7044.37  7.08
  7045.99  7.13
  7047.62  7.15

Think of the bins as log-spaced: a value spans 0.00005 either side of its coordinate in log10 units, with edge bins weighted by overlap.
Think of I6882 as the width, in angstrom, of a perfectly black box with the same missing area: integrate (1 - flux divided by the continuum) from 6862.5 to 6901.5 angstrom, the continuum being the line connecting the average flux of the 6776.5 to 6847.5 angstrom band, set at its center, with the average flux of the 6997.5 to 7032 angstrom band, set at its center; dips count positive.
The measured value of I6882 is 1.6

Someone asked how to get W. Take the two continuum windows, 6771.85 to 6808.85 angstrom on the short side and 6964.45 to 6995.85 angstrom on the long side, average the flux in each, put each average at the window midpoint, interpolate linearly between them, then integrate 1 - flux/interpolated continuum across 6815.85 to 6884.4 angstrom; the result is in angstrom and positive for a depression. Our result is 2.31 angstrom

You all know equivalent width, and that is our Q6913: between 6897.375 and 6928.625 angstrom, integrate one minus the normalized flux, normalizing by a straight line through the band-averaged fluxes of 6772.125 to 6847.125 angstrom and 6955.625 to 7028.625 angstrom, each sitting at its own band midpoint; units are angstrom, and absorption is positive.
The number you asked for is 1.0 angstrom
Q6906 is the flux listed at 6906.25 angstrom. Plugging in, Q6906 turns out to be 6.66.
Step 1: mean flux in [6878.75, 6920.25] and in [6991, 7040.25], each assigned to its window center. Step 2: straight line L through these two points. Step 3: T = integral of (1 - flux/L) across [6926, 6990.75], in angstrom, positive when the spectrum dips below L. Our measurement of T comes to -1.7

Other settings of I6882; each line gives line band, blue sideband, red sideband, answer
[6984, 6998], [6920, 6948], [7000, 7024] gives -0.2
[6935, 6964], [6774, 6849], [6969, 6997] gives -0.4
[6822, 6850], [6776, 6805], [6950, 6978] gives 0.7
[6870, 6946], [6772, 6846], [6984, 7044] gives 2.2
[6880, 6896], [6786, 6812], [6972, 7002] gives 0.8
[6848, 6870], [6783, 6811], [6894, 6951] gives 0.8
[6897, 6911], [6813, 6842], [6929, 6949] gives 0.4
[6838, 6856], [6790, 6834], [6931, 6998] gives 0.7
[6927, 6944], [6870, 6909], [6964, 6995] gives -0.2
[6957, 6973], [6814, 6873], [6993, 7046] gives -0.5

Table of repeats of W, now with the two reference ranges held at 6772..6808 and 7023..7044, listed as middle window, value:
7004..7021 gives 0.2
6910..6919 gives 0.3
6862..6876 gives 0.6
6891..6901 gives 0.4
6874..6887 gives 0.7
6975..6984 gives 0.2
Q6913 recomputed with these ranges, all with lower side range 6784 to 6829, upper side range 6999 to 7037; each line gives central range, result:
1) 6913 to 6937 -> 0.6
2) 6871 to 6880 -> 0.3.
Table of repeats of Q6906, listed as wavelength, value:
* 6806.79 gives 6.77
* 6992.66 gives 6.94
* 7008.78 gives 6.85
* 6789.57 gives 6.86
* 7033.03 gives 6.87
